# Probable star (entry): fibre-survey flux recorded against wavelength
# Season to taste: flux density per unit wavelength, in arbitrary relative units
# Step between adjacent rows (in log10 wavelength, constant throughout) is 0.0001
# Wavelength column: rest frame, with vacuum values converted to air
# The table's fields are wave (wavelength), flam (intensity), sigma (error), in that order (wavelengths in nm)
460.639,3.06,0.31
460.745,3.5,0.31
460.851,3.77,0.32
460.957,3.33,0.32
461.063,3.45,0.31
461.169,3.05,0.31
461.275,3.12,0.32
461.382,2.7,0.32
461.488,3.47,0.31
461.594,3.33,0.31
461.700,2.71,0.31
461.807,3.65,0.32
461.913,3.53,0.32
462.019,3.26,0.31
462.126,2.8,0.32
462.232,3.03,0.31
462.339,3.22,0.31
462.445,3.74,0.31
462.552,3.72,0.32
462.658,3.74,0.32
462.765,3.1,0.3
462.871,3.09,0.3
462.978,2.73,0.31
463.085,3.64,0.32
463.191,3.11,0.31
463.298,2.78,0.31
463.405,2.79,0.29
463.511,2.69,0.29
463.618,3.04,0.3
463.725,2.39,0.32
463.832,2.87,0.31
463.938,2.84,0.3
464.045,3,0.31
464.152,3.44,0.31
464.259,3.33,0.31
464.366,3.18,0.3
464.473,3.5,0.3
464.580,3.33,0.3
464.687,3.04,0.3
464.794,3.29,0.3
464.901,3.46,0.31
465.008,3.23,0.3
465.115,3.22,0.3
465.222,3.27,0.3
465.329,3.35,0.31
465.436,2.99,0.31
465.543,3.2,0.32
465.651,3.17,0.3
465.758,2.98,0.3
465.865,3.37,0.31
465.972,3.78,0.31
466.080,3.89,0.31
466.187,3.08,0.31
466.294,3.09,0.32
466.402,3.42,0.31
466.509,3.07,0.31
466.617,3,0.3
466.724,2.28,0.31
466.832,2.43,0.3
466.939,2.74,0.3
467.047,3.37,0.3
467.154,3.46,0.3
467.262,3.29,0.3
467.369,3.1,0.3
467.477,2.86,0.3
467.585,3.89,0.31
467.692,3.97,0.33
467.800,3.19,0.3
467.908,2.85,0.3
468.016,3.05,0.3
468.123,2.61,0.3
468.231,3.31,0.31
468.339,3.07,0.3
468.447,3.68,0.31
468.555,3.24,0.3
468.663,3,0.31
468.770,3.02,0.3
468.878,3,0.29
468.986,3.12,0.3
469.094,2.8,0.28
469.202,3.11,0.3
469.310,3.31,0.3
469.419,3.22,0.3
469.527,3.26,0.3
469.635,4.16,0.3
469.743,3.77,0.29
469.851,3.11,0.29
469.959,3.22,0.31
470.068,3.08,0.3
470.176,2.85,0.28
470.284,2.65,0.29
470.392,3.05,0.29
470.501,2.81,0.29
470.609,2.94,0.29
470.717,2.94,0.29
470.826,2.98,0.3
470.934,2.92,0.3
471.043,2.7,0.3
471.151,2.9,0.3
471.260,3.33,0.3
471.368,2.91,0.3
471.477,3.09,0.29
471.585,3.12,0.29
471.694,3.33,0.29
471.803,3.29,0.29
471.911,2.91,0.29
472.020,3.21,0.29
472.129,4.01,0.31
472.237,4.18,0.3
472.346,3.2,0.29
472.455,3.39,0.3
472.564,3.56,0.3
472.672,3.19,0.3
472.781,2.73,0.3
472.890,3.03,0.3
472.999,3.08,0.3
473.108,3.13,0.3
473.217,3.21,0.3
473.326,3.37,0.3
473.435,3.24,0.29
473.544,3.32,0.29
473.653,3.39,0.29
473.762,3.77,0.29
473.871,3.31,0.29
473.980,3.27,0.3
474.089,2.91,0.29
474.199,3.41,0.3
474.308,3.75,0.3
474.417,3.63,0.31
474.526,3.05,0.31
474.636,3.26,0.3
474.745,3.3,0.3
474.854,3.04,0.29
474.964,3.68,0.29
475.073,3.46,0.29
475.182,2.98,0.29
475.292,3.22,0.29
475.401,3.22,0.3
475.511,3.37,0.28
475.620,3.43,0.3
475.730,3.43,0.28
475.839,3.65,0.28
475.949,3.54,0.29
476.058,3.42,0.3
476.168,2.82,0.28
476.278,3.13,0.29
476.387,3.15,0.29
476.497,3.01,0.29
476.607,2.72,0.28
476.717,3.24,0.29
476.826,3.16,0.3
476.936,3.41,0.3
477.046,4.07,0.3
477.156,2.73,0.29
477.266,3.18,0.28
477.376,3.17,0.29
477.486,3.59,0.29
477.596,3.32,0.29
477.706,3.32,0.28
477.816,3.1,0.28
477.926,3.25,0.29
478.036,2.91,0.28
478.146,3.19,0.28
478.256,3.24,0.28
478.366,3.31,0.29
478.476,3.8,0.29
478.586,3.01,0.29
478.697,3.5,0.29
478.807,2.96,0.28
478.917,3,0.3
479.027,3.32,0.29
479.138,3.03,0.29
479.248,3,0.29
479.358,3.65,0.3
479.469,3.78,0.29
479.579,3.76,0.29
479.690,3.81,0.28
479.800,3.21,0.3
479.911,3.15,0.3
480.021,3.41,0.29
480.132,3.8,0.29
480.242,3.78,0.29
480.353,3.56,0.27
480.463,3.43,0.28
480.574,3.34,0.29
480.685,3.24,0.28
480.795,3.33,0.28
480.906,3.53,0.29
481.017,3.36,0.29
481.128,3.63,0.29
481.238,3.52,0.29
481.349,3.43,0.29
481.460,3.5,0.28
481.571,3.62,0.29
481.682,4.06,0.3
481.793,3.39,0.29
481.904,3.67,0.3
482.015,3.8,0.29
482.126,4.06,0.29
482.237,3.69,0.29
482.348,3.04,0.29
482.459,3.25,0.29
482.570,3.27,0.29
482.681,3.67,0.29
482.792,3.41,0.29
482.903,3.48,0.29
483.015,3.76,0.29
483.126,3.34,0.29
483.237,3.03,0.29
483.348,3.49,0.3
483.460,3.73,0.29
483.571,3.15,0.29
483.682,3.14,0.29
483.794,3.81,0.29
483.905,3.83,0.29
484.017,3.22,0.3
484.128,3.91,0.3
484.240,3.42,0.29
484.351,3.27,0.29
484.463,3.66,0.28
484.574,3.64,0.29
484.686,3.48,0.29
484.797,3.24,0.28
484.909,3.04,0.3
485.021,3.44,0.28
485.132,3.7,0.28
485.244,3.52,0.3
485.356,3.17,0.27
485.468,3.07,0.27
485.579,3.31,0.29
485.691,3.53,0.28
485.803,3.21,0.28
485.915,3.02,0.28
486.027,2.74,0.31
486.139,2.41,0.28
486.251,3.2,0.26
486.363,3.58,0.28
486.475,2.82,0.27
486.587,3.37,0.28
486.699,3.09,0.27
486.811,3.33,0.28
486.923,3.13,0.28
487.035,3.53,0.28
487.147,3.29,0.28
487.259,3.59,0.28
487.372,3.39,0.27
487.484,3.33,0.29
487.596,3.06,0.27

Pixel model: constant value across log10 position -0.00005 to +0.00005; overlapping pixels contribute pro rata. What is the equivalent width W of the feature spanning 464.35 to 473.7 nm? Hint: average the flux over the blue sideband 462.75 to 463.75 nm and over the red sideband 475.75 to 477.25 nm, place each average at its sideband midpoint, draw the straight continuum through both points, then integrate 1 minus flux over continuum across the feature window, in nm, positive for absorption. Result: -0.36 nm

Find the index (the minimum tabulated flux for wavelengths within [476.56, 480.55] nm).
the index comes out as 2.72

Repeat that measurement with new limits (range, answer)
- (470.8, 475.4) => 2.7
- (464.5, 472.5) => 2.28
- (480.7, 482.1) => 3.33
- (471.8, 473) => 2.73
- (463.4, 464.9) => 2.39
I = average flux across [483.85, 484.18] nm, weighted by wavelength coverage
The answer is 3.65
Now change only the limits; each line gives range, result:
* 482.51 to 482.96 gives 3.45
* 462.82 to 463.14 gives 3.15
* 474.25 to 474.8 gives 3.4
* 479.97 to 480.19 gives 3.61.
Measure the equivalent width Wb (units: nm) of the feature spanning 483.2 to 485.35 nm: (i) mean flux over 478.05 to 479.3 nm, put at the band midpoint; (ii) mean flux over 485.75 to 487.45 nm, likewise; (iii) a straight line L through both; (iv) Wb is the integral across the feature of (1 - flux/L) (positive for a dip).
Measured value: -0.180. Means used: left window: 3.21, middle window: 3.46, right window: 3.18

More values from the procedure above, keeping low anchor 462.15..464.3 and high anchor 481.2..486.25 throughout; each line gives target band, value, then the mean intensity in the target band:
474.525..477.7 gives 0.03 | 3.27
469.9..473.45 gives 0.11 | 3.14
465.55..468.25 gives 0.00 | 3.17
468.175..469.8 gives -0.04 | 3.27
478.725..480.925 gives -0.03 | 3.4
